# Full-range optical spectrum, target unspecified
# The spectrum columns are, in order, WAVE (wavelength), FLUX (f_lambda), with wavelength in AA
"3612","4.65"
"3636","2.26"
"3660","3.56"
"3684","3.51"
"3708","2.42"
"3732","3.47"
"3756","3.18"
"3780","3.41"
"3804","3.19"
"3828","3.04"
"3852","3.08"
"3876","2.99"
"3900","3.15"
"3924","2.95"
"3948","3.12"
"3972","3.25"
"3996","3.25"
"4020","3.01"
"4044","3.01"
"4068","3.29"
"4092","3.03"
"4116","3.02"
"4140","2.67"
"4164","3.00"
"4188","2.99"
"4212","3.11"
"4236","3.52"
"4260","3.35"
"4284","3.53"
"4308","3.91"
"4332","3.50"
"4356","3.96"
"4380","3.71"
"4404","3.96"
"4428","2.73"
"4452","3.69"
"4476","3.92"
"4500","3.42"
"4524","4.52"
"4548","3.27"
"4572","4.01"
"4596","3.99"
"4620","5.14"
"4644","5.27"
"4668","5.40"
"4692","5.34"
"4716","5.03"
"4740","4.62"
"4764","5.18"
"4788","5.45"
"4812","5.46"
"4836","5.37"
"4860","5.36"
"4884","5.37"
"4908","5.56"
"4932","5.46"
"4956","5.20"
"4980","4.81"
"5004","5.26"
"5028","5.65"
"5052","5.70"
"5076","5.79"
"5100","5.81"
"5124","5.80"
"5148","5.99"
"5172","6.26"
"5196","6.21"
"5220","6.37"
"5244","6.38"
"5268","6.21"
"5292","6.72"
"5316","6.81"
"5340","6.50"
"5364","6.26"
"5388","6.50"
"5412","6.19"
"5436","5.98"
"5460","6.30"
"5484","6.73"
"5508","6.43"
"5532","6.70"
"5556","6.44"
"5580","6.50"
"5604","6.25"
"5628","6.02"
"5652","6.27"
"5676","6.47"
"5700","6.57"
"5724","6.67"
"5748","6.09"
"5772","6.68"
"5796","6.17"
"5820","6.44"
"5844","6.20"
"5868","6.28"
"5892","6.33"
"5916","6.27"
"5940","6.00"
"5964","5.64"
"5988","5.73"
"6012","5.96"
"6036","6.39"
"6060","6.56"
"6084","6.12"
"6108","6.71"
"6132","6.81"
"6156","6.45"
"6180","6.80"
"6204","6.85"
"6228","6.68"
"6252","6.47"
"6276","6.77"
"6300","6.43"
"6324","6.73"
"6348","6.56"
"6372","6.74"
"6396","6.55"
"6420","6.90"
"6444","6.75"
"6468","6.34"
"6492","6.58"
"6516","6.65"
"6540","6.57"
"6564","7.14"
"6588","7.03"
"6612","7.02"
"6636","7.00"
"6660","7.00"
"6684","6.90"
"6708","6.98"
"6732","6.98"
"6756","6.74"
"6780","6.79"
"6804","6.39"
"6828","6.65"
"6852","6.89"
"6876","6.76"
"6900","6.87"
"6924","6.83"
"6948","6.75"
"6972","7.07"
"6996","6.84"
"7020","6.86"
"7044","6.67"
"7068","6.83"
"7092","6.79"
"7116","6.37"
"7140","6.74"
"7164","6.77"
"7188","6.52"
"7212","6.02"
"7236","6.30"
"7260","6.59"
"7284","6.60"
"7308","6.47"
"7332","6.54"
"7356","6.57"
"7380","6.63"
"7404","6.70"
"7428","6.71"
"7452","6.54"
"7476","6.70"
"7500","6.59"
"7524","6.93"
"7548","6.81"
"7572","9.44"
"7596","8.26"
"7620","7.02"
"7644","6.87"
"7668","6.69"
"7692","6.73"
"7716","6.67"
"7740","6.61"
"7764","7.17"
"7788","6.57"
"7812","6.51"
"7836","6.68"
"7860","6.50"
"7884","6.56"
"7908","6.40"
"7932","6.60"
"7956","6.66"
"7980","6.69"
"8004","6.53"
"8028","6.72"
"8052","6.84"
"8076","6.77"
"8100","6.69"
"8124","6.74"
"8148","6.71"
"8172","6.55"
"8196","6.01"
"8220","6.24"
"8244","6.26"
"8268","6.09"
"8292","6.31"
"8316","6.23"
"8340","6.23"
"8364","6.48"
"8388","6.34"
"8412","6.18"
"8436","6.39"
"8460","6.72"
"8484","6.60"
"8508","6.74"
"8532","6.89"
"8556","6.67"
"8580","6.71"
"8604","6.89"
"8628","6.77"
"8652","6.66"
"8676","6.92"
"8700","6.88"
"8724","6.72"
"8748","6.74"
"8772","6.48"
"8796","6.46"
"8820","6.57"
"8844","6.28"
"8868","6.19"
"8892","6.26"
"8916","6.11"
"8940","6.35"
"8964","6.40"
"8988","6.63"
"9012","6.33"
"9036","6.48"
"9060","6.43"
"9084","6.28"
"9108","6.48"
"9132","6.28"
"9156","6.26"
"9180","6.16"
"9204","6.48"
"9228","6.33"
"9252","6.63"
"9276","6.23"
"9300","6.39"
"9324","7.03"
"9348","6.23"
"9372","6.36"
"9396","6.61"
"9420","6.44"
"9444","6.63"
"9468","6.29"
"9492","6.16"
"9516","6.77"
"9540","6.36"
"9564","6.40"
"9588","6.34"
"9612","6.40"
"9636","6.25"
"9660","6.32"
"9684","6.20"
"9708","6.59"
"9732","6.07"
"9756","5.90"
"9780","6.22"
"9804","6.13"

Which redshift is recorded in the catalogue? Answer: 0.15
